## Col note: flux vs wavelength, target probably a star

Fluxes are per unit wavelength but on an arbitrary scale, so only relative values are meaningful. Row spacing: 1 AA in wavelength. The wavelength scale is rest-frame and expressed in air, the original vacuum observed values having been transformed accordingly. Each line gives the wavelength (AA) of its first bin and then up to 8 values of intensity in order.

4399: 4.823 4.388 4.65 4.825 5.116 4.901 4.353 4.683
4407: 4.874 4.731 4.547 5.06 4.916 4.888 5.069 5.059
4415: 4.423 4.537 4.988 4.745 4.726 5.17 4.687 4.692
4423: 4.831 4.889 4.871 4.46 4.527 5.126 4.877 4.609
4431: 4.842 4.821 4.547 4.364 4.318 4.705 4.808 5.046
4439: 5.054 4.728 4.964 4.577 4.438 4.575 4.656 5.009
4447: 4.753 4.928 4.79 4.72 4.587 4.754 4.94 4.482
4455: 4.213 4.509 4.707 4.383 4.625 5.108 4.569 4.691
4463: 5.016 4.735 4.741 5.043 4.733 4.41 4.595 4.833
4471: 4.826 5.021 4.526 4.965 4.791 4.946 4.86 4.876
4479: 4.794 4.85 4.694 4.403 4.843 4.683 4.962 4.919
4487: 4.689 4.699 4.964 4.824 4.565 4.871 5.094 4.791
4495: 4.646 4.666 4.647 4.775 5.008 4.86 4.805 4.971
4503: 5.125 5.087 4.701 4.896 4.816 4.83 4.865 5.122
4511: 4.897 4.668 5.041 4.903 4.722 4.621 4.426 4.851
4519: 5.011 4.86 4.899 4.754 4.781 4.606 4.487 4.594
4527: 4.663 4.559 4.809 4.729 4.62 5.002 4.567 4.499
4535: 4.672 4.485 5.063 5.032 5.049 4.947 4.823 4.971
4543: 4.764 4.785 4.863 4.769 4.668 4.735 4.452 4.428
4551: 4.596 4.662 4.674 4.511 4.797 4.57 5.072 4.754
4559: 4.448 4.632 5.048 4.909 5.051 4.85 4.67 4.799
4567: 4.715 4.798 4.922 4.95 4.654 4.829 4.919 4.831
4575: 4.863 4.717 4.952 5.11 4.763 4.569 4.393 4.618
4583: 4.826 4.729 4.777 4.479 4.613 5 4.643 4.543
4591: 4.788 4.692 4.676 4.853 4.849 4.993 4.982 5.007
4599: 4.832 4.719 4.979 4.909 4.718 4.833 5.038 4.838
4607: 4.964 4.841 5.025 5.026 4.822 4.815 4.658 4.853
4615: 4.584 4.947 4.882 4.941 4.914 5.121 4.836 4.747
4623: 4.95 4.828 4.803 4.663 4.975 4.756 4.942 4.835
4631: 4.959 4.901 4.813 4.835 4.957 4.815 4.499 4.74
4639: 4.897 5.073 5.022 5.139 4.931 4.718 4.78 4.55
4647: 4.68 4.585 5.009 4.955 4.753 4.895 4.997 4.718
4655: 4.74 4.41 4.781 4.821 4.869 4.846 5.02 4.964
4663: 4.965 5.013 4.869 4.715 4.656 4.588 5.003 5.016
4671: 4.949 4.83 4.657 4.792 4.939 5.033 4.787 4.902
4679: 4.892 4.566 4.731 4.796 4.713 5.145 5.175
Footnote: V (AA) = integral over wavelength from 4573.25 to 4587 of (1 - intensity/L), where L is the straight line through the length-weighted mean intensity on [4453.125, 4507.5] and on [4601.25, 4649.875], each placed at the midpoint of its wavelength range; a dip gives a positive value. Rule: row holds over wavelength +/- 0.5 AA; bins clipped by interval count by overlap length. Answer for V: 0.3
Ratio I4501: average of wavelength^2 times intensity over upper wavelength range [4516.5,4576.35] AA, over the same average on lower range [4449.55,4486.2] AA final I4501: 1.04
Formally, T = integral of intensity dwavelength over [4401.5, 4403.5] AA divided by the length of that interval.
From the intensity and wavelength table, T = 4.97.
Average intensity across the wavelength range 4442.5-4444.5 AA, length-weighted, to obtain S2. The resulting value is 4.51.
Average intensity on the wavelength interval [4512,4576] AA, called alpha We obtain 4.76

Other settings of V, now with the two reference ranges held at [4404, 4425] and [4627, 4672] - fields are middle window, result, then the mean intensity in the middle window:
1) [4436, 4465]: 0.47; 4.73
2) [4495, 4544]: 0.16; 4.8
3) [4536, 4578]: 0.27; 4.79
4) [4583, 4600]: 0.19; 4.78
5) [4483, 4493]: -0.01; 4.81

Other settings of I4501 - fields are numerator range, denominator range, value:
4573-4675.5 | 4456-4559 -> 1.06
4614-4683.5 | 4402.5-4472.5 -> 1.12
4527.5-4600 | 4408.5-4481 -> 1.06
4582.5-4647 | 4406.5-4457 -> 1.10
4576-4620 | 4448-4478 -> 1.08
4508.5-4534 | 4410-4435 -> 1.04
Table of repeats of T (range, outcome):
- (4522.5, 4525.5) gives 4.62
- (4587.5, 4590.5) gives 4.73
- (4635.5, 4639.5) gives 4.74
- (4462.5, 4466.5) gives 4.88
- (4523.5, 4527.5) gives 4.59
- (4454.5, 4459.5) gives 4.49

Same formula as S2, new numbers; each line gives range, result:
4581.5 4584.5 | 4.72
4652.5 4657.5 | 4.73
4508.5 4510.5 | 4.99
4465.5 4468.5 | 4.73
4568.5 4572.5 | 4.84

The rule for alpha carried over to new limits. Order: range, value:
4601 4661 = 4.85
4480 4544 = 4.8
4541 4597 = 4.76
